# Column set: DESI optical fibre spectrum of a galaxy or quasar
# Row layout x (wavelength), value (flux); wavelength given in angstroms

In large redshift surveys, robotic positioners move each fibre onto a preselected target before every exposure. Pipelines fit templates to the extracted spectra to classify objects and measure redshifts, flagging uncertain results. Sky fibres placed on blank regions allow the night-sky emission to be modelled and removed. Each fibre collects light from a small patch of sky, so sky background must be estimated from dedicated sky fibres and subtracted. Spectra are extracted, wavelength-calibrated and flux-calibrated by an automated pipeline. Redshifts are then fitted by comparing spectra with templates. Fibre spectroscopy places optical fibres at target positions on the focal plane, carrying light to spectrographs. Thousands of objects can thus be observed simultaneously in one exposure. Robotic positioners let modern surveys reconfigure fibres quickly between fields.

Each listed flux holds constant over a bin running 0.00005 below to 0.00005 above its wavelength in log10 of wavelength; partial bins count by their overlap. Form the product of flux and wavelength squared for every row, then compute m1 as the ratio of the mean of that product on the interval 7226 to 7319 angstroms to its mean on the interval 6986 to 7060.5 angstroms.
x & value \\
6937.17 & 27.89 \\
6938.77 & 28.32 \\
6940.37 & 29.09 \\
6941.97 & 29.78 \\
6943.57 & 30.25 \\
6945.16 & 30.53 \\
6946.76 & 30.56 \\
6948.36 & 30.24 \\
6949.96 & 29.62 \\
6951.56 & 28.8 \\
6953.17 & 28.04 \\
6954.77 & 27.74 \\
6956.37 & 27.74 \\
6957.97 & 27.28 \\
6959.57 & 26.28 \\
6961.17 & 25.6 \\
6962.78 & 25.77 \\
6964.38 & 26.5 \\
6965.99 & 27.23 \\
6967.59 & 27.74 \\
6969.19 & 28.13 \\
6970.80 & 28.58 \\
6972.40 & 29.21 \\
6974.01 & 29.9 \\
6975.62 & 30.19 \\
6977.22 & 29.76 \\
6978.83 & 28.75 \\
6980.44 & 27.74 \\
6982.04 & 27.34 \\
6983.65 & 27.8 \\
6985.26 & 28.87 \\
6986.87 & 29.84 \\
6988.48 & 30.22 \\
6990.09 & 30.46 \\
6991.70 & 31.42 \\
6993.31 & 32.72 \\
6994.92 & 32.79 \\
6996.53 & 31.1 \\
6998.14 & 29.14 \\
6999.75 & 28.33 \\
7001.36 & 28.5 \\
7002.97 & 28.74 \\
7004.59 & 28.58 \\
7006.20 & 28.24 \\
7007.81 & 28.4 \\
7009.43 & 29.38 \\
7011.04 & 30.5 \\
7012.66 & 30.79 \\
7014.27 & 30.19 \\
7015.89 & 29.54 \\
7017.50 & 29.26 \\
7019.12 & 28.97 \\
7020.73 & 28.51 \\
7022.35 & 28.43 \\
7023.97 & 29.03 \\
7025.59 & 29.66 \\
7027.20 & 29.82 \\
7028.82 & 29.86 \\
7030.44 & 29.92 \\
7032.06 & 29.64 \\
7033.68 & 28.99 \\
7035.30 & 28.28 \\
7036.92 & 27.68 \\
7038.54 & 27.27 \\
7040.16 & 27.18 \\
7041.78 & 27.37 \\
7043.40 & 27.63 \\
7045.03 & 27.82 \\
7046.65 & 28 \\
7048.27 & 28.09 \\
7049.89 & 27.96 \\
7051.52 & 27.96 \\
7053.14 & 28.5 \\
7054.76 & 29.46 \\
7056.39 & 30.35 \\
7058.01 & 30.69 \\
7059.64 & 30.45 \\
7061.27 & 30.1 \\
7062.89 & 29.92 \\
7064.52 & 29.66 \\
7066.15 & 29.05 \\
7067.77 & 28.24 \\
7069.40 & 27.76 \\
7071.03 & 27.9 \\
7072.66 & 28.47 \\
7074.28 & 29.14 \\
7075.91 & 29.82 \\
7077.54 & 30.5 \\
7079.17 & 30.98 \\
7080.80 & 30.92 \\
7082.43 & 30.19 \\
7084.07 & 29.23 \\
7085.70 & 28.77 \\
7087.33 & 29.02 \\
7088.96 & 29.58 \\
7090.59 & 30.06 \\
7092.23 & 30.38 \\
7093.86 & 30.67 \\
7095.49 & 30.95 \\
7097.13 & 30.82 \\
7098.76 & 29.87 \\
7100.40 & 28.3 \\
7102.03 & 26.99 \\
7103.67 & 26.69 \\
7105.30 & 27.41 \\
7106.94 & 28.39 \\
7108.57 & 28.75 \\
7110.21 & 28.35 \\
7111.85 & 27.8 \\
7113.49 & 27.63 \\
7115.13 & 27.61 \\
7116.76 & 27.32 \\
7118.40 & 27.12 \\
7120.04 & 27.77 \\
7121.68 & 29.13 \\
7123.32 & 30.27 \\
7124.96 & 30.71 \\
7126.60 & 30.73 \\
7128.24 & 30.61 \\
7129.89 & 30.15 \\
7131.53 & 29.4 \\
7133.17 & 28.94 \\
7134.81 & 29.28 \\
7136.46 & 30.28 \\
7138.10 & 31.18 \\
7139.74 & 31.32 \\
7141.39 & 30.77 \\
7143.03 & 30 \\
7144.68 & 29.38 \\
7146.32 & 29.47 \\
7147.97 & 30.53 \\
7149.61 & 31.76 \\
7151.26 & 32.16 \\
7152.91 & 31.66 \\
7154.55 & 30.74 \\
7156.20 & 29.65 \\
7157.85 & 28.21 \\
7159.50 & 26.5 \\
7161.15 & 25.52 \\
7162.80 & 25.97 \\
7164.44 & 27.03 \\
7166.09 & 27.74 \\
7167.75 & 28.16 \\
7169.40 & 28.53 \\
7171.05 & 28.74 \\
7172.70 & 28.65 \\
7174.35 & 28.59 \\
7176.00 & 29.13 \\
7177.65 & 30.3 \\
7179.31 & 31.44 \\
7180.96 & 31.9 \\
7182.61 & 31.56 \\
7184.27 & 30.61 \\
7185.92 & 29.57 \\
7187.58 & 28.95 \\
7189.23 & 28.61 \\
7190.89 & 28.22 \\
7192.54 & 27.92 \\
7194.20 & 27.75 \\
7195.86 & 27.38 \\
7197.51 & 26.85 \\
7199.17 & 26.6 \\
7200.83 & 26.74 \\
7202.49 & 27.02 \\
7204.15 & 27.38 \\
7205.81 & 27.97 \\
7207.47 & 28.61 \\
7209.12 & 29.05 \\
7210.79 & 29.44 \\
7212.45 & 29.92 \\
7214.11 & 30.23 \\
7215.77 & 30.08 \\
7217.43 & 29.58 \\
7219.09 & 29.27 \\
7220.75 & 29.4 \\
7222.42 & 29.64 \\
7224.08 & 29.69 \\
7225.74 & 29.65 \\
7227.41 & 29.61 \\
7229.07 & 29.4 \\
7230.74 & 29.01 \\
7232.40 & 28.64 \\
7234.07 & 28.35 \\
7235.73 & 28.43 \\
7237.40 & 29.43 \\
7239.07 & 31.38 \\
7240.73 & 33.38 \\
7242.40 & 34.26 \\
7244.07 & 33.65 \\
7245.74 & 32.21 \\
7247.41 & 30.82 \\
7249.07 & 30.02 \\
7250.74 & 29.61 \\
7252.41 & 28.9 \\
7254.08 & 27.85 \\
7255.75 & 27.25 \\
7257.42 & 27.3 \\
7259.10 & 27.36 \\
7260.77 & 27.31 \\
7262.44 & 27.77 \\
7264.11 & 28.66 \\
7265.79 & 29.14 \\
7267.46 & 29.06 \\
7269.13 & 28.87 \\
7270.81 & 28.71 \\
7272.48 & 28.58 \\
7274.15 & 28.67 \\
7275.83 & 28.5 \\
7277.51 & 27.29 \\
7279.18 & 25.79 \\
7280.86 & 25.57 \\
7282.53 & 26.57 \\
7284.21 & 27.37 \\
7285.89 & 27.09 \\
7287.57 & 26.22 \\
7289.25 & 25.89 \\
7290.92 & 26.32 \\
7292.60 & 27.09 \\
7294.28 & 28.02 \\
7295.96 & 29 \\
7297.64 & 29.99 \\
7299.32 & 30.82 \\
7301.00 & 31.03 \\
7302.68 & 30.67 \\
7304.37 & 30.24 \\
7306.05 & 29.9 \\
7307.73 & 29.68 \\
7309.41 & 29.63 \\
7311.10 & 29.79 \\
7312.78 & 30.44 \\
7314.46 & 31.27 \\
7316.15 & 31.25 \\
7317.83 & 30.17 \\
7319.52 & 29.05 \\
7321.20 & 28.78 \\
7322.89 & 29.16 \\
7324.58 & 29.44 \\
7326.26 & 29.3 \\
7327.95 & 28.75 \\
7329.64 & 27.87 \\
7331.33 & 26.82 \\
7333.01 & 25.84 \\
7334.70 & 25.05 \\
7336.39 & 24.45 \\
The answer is 1.1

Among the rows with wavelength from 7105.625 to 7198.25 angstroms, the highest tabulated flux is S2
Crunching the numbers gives 32.16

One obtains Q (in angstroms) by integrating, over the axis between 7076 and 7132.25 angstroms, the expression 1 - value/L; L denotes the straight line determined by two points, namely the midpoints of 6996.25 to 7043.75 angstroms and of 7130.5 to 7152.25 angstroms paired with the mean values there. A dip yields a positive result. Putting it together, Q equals 1.3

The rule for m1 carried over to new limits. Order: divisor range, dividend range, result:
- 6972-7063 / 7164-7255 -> 1.06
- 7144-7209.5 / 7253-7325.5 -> 1.02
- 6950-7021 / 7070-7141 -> 1.05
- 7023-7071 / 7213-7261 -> 1.09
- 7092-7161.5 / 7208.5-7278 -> 1.04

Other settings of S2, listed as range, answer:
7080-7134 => 30.95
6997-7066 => 30.79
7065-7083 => 30.98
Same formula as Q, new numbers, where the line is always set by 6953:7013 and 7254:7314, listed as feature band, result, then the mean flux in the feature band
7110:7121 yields 0.4 angstroms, 27.6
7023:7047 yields 0.2 angstroms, 28.5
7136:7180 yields -1.3 angstroms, 29.4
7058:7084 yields -0.8 angstroms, 29.6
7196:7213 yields 0.3 angstroms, 27.9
